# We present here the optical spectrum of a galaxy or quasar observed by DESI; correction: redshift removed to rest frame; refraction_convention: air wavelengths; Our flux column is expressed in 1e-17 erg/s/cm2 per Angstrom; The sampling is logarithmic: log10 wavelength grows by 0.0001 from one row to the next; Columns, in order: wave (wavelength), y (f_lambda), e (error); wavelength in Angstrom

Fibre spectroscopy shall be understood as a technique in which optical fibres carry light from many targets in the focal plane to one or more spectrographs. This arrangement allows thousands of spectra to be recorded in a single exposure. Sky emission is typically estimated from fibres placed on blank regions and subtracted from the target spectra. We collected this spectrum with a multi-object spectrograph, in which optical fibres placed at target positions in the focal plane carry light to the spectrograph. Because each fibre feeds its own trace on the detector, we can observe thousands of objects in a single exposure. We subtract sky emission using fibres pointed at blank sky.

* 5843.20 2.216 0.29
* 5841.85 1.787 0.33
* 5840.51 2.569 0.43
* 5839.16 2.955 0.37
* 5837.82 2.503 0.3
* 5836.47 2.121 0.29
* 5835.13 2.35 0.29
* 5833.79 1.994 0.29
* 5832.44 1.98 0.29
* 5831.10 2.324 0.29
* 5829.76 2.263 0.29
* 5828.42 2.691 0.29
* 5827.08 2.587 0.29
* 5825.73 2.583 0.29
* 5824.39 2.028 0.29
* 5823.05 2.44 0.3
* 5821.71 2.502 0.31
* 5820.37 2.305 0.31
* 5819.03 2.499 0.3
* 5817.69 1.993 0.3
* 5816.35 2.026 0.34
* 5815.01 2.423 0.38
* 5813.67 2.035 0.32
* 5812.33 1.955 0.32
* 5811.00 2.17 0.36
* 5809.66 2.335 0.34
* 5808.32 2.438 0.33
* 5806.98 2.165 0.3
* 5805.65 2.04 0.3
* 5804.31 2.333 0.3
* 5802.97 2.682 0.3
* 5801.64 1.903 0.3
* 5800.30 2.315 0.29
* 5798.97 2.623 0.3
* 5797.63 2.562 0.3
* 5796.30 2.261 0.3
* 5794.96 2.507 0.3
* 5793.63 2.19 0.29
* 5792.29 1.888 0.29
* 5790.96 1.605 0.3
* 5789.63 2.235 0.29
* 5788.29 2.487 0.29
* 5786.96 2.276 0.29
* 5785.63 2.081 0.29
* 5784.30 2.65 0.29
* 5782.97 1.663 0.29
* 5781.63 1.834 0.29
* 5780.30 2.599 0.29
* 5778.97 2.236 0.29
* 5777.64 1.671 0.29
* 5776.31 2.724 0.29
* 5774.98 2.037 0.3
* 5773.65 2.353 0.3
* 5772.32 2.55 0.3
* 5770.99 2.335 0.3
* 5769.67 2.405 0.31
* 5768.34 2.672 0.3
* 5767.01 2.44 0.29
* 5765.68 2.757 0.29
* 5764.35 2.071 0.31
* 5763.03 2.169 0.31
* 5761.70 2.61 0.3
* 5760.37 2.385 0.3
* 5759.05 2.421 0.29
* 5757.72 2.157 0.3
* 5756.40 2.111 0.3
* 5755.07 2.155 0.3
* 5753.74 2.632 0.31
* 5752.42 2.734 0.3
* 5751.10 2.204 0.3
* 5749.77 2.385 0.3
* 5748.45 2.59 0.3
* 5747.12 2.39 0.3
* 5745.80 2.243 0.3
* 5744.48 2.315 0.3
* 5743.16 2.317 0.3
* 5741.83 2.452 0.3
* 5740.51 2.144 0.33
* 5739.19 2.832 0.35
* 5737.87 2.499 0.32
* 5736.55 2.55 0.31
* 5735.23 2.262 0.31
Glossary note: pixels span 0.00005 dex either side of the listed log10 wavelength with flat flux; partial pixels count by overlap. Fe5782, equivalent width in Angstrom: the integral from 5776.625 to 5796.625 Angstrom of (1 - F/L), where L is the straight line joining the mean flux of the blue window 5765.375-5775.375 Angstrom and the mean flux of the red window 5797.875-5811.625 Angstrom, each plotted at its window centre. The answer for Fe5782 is 1.9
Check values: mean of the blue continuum 2.44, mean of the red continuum 2.31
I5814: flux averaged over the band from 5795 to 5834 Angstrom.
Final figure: 2.3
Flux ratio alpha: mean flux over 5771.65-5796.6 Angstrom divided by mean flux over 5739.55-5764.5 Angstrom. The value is 0.9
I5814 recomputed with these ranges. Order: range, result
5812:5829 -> 2.32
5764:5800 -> 2.29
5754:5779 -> 2.34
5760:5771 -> 2.43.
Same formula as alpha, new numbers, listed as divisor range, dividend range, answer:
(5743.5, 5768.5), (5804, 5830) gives 0.96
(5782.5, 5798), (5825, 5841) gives 1.09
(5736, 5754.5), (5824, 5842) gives 0.96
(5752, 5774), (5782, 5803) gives 0.93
